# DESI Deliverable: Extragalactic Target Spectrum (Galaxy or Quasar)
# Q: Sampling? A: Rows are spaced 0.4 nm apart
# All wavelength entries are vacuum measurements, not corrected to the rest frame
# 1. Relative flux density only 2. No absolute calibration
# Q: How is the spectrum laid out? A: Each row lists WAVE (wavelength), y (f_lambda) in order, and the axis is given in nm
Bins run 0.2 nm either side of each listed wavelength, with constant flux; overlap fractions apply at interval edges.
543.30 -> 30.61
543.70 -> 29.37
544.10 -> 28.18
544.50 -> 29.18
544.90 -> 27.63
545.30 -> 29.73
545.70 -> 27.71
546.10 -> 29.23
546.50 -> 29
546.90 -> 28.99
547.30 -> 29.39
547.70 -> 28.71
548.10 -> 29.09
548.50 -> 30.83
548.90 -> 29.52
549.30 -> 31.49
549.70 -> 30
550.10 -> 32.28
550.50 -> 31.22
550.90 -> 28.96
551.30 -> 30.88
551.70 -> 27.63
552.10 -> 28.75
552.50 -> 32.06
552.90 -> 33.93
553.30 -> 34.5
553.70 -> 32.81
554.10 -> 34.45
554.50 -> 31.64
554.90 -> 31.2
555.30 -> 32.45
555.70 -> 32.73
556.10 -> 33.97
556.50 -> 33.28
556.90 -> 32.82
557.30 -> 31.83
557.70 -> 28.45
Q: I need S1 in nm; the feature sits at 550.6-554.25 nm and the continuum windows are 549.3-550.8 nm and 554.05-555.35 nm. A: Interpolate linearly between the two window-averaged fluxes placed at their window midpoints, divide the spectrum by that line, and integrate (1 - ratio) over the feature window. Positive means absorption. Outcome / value 0.02 nm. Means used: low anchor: 31.1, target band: 31.5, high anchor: 32.2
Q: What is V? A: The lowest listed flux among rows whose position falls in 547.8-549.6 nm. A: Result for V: 29.09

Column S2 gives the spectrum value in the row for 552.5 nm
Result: 32.06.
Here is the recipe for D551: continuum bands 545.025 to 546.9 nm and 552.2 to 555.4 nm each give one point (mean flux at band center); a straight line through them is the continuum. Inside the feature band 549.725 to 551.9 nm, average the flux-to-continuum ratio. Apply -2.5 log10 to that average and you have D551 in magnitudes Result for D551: 0.04 mag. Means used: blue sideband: 28.9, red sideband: 32.8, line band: 30.2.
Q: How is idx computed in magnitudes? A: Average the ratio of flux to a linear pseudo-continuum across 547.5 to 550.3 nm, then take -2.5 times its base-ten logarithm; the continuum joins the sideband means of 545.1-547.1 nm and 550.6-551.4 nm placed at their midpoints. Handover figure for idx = -0.03 mag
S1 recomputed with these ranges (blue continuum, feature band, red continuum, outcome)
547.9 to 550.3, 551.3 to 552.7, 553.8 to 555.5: 0.082 nm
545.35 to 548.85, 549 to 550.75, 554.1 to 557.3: -0.046 nm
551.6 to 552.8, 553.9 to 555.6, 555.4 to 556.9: -0.021 nm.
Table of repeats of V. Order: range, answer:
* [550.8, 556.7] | 27.63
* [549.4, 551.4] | 28.96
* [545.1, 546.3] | 27.71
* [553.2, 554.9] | 31.2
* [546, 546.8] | 29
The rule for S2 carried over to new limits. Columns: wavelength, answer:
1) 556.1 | 33.97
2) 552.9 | 33.93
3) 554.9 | 31.2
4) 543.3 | 30.61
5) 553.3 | 34.5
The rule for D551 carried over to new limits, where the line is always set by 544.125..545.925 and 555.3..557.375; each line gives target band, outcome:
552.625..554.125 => -0.065 mag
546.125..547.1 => 0.004 mag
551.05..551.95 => 0.066 mag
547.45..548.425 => 0.019 mag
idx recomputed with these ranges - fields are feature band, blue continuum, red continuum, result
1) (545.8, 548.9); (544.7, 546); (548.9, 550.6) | 0.012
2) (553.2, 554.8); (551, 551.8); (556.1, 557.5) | -0.071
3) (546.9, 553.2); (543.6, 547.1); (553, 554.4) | 0.043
